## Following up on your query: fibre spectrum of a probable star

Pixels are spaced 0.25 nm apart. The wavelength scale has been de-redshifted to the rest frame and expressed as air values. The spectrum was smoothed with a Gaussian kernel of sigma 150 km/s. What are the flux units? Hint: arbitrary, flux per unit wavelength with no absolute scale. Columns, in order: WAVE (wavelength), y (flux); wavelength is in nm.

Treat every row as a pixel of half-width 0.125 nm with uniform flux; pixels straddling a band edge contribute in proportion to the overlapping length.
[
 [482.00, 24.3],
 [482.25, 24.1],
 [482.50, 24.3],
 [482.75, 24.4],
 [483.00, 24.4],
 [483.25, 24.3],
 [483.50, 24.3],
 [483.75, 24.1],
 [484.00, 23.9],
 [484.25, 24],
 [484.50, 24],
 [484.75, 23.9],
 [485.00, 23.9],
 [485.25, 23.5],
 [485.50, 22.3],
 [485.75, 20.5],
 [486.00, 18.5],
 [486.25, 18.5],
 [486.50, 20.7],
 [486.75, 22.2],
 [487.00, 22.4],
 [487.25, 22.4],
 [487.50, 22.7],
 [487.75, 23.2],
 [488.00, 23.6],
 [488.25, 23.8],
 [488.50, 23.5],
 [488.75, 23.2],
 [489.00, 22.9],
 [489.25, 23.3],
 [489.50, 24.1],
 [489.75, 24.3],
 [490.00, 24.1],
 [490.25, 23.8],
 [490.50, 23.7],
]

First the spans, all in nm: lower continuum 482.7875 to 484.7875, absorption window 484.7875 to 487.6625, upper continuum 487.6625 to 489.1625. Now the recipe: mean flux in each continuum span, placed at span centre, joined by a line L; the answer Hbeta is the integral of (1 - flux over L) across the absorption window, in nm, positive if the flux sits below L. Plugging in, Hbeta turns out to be 0.247 nm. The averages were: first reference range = 24.1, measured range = 21.7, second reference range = 23.4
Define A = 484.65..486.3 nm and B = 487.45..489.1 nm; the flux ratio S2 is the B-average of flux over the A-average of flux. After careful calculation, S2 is 1.07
